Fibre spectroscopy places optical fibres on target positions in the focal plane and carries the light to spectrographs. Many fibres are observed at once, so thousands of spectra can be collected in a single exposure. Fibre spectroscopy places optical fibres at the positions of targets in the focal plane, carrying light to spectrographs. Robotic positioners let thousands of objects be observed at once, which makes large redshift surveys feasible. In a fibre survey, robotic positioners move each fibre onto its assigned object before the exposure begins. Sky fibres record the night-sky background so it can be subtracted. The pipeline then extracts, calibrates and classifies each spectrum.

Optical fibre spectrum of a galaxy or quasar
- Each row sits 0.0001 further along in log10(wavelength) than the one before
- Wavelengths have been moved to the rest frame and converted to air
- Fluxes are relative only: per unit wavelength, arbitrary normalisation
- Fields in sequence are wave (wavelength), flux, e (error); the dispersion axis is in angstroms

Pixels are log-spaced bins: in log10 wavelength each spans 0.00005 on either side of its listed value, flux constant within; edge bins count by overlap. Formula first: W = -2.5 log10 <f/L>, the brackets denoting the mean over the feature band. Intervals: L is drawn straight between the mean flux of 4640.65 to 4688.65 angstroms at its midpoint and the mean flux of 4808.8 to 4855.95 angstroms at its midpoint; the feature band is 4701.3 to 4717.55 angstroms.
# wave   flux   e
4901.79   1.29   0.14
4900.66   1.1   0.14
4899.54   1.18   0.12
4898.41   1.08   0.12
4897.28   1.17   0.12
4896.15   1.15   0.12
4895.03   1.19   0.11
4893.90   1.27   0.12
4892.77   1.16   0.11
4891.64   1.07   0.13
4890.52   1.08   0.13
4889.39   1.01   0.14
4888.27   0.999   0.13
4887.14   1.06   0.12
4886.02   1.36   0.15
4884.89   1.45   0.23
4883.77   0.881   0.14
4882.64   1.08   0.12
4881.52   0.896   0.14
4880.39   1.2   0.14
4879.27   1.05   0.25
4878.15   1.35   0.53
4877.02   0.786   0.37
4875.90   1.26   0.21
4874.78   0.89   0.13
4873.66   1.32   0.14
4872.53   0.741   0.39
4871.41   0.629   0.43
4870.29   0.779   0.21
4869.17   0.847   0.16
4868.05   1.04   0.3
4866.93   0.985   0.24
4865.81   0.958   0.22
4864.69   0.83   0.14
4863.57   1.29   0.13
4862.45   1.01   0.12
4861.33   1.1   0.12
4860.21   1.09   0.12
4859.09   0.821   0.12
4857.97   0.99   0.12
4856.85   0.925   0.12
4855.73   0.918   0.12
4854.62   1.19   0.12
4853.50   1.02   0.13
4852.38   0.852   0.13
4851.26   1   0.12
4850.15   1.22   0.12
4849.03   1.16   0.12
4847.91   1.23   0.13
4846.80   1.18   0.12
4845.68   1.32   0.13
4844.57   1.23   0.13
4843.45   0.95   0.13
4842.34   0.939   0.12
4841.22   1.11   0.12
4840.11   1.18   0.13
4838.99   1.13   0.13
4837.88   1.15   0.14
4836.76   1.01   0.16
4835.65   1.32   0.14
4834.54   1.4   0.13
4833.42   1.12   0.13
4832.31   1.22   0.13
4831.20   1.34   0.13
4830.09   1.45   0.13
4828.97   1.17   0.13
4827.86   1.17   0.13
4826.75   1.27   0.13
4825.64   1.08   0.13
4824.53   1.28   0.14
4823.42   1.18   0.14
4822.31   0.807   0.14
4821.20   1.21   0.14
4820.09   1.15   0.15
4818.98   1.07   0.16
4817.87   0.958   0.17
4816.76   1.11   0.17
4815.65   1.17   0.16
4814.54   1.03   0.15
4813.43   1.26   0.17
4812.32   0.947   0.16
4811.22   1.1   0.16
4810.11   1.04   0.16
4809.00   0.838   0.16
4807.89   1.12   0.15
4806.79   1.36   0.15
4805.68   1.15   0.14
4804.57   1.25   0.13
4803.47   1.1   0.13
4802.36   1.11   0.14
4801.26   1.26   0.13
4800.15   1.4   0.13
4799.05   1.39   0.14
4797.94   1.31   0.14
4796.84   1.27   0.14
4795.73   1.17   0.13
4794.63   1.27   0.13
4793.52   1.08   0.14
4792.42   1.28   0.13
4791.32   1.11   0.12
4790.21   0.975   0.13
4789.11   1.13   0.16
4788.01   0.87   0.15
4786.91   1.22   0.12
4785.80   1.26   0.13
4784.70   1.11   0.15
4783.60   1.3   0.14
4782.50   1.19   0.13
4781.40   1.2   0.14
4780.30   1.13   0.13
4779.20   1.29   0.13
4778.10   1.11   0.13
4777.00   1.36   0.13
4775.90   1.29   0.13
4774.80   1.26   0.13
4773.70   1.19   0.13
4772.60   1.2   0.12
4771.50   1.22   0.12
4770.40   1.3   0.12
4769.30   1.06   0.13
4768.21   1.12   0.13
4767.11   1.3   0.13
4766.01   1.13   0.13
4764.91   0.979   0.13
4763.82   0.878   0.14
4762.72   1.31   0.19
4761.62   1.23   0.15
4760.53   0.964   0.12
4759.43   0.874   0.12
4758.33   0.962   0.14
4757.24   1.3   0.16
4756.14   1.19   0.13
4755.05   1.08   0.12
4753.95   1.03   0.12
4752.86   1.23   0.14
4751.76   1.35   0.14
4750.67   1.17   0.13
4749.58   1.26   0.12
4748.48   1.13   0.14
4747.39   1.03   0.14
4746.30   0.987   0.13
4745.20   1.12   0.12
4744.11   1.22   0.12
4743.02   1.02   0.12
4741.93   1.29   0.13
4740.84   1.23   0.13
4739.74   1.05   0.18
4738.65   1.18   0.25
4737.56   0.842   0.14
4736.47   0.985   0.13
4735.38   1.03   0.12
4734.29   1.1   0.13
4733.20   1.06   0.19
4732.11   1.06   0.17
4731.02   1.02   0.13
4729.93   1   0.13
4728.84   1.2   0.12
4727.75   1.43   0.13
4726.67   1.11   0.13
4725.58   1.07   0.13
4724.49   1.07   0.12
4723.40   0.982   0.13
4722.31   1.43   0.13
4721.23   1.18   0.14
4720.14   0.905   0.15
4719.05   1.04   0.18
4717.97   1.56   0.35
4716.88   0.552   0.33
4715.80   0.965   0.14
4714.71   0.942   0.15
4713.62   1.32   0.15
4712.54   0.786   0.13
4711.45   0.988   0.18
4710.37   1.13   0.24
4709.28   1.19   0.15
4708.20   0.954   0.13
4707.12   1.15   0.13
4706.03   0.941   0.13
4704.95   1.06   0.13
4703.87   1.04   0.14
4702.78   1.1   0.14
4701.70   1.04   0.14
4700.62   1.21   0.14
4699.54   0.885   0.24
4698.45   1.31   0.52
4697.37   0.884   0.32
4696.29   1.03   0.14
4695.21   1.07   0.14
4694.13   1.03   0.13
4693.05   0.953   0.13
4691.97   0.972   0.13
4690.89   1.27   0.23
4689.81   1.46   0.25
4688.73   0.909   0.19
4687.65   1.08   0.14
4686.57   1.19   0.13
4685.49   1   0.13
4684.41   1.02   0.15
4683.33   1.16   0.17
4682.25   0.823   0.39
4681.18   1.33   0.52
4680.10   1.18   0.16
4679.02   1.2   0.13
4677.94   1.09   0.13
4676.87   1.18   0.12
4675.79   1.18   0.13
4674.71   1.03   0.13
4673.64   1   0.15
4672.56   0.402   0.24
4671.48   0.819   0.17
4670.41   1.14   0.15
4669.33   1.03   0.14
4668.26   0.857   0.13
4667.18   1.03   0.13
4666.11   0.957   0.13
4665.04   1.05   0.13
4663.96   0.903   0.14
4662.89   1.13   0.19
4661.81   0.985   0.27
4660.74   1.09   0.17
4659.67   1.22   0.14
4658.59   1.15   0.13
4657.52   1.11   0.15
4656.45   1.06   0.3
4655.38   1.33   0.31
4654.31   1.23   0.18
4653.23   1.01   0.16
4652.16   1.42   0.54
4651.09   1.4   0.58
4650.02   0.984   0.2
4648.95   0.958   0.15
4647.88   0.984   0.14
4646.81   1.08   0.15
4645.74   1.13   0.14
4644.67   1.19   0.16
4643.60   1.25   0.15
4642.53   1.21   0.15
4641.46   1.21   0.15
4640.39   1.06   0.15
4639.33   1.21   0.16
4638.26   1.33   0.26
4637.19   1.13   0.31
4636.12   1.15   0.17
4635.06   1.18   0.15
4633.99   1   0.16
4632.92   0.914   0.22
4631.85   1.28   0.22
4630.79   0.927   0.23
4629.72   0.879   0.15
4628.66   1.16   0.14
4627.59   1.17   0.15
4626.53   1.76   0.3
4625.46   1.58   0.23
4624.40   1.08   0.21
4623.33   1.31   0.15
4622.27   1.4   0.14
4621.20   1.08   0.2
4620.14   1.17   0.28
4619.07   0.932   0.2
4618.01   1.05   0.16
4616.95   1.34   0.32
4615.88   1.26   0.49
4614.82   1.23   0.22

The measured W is 0.08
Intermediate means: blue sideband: 1.08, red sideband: 1.13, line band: 1.01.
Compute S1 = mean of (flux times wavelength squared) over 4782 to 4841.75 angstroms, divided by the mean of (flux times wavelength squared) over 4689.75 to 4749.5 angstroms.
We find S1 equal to 1.12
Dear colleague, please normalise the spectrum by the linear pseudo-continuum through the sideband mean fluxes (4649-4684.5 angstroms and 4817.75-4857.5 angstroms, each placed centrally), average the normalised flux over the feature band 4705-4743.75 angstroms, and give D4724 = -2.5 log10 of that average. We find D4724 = 0.02 mag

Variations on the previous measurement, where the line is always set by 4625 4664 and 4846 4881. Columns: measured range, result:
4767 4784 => -0.13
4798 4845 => -0.11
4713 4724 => 0.03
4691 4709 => 0.08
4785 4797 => -0.07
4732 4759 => -0.02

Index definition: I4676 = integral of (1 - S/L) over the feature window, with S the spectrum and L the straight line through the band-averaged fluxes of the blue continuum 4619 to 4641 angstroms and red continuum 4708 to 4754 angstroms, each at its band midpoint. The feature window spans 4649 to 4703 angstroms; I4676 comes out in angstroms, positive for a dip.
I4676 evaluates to 3.2 angstroms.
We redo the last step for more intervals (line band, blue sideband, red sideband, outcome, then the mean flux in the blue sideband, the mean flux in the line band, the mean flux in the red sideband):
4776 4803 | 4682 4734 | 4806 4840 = -1.8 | 1.08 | 1.2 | 1.15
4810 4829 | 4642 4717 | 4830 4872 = -0.7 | 1.07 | 1.11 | 1.07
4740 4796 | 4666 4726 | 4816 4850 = -2.2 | 1.06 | 1.16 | 1.16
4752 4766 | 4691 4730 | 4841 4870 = -0.4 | 1.07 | 1.09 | 1.04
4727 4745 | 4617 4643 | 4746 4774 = 0.5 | 1.18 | 1.11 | 1.13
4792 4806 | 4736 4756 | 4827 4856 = -1.1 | 1.12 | 1.23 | 1.16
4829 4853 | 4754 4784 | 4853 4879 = -3.1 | 1.16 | 1.17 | 0.991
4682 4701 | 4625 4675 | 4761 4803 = 1.0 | 1.11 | 1.07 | 1.19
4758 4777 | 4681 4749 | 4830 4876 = -1.2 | 1.08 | 1.14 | 1.07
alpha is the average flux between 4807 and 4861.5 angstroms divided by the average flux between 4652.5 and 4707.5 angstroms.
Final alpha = 1.05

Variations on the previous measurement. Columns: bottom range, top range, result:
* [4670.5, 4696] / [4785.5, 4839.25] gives 1.10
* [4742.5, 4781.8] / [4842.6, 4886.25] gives 0.91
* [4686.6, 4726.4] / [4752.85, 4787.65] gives 1.09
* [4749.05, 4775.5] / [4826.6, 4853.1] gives 1.02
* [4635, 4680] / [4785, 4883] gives 1.01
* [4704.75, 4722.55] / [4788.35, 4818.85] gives 1.09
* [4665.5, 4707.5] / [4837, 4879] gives 0.99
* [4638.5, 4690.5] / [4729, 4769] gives 1.01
